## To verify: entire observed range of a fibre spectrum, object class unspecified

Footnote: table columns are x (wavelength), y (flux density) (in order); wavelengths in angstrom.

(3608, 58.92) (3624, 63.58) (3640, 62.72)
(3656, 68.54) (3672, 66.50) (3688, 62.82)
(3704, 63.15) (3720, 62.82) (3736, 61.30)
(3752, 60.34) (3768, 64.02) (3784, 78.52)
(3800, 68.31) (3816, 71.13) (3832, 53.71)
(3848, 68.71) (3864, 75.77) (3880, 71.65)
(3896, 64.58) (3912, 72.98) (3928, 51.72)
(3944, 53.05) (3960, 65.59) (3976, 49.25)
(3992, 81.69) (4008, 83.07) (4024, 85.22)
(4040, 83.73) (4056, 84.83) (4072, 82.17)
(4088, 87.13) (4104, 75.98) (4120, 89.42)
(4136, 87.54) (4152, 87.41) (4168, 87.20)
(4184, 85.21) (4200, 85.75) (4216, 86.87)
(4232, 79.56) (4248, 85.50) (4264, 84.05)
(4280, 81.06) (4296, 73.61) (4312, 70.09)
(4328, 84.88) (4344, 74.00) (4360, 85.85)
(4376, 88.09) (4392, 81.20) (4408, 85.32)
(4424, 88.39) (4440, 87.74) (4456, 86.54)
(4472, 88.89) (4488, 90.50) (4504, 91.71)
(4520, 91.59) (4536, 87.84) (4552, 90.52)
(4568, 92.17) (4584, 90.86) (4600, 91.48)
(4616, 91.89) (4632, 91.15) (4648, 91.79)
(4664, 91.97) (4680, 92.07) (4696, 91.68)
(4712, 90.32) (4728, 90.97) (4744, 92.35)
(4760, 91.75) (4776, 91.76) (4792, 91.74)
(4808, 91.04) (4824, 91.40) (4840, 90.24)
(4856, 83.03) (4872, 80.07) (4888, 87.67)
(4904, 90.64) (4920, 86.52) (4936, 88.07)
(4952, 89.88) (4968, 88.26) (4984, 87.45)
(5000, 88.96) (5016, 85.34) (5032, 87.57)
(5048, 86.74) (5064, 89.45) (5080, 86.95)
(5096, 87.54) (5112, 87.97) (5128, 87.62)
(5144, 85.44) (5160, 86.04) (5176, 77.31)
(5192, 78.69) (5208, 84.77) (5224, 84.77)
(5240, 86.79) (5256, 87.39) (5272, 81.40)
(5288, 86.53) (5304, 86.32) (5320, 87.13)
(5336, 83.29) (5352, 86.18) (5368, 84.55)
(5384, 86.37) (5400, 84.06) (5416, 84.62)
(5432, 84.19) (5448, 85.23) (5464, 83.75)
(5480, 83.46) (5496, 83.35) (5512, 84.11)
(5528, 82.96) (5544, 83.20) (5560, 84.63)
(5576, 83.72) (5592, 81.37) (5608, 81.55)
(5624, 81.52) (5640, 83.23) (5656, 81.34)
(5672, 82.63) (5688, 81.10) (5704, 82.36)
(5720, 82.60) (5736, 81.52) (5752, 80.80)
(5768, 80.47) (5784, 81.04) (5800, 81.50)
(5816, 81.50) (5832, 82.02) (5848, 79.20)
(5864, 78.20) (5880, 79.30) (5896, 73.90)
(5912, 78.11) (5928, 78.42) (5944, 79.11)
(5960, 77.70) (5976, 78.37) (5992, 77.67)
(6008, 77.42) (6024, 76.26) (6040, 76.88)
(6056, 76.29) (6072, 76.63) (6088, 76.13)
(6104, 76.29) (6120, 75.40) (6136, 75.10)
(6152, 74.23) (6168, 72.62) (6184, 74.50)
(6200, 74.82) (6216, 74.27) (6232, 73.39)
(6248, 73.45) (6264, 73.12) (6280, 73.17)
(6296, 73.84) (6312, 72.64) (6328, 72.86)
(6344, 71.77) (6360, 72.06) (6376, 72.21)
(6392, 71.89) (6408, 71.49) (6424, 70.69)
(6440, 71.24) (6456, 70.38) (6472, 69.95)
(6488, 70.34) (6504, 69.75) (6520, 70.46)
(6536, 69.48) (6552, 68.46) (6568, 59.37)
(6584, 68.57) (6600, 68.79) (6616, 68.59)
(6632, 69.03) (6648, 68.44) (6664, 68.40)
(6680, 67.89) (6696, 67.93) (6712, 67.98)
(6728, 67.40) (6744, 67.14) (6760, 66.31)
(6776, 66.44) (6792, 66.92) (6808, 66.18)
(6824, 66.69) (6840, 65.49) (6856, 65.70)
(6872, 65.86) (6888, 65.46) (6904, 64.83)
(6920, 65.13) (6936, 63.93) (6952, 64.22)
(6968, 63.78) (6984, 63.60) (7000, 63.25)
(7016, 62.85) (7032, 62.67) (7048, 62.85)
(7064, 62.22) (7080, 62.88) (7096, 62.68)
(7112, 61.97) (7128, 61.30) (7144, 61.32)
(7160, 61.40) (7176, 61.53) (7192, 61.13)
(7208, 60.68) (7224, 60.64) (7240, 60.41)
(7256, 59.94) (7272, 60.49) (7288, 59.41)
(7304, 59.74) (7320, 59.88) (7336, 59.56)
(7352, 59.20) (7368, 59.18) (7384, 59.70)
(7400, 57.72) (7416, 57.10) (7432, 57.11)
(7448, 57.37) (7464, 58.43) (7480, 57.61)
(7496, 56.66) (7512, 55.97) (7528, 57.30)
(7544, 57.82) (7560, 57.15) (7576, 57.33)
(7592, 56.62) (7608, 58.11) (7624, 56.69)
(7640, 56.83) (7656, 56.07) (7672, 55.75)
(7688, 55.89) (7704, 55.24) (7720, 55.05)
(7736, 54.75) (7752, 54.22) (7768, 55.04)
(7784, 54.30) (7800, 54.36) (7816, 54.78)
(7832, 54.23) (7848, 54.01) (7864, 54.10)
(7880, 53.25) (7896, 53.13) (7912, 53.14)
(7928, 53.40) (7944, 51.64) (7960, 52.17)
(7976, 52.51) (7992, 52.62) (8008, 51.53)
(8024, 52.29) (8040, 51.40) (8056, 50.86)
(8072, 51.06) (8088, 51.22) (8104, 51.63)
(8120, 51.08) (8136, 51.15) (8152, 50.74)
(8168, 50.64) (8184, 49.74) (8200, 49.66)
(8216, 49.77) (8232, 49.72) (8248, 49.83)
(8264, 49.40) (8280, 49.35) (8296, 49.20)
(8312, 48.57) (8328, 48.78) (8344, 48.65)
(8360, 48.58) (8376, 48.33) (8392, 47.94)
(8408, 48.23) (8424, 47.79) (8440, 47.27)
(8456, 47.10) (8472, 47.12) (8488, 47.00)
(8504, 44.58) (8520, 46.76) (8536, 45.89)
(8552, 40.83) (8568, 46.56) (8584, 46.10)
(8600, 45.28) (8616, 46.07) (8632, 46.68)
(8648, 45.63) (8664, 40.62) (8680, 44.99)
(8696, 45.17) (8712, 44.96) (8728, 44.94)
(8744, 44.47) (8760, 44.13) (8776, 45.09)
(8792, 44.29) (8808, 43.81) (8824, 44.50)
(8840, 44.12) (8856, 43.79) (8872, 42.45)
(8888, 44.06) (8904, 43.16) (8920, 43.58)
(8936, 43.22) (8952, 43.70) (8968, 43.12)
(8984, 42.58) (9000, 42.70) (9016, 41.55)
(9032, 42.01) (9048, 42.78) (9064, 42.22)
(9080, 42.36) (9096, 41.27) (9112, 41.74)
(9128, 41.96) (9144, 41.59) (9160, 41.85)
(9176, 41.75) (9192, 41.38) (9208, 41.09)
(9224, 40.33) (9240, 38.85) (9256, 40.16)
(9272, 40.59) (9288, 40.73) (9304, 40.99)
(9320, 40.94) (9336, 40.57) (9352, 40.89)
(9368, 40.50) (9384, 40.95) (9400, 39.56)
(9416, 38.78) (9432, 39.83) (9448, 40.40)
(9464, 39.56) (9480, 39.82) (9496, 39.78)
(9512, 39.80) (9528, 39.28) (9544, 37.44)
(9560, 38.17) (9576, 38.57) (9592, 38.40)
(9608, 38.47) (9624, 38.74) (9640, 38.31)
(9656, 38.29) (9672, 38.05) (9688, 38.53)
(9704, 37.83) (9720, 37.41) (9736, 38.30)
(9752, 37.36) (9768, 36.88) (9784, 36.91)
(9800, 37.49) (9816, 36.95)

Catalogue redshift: 0.000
